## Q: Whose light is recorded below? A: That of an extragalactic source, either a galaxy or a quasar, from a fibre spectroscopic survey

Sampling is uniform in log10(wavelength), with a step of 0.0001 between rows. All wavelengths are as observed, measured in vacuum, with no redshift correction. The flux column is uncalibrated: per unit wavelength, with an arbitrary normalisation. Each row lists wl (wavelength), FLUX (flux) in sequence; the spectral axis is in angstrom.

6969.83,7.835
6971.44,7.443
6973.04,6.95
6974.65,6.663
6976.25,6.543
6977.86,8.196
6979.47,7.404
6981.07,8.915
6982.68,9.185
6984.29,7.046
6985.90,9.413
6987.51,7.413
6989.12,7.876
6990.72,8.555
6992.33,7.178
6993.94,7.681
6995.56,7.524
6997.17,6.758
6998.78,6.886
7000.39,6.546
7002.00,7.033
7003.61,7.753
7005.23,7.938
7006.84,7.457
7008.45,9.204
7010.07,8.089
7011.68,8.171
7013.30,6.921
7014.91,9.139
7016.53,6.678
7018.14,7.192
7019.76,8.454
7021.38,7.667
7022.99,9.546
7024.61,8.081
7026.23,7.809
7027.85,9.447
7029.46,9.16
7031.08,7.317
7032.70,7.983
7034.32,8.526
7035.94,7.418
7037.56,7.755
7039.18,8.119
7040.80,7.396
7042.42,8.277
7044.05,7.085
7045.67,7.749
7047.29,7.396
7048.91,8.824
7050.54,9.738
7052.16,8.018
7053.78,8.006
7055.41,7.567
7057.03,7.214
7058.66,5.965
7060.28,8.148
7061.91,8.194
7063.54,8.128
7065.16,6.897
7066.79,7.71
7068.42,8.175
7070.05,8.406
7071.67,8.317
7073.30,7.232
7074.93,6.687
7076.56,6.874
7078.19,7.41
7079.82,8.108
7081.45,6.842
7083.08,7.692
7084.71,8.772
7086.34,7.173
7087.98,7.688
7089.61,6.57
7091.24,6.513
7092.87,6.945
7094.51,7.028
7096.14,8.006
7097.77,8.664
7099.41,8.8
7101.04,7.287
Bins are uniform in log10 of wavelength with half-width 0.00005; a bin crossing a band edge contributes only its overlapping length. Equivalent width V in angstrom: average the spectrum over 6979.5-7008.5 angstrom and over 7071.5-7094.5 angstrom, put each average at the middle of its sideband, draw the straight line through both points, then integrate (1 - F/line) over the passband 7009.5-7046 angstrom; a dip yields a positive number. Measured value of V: -2.02 angstrom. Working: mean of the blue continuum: 7.75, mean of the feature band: 8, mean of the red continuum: 7.3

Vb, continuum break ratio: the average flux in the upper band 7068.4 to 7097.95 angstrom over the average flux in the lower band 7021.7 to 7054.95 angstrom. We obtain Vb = 0.92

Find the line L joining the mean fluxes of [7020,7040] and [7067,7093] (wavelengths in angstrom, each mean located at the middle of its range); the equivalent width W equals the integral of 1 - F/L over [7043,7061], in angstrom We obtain 0.3 angstrom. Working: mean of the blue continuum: 8.24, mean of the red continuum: 7.48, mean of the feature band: 7.8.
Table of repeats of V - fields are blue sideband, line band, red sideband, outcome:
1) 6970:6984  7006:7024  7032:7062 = -0.7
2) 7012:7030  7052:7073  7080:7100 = 0.2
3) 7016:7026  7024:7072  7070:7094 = -1.6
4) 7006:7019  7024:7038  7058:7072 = -0.6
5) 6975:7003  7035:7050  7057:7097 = -0.6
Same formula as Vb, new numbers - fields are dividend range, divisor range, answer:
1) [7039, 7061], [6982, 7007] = 1.02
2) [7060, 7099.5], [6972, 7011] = 0.99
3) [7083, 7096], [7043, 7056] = 0.91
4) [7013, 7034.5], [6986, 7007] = 1.09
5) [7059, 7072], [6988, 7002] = 1.08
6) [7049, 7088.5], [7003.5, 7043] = 0.96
